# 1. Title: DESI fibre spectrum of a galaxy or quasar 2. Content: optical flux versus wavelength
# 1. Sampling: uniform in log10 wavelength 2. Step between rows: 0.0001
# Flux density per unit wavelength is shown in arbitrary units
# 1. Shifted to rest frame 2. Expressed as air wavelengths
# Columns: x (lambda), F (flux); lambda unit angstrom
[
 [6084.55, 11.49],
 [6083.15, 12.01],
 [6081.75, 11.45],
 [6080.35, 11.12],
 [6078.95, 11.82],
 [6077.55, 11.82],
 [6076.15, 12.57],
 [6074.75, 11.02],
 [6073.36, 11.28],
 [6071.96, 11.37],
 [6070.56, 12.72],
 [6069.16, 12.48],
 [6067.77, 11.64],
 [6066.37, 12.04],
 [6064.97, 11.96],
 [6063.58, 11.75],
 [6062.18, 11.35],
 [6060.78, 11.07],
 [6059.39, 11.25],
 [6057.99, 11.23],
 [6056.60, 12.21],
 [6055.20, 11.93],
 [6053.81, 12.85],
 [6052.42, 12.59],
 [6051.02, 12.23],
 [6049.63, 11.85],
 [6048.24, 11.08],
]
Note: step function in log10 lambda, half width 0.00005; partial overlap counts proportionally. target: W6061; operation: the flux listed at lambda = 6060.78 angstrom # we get 11.07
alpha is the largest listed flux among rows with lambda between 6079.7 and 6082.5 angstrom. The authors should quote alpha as 11.45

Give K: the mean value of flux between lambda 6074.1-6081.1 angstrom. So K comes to 11.7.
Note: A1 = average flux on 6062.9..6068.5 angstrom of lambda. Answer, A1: 11.9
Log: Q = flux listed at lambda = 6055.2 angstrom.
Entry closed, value 11.93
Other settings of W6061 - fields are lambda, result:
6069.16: 12.48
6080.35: 11.12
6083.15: 12.01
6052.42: 12.59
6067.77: 11.64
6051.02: 12.23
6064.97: 11.96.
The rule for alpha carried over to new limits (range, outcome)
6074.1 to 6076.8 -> 12.57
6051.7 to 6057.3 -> 12.85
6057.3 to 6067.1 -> 12.04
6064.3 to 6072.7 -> 12.72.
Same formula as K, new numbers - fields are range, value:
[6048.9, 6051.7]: 12.1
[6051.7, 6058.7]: 12.2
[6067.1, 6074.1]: 11.9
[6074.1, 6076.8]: 11.8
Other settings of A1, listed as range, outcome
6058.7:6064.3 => 11.4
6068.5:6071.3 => 12.6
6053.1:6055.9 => 12.4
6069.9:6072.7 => 12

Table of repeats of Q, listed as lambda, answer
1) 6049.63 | 11.85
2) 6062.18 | 11.35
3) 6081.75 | 11.45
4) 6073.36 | 11.28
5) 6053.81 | 12.85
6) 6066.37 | 12.04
